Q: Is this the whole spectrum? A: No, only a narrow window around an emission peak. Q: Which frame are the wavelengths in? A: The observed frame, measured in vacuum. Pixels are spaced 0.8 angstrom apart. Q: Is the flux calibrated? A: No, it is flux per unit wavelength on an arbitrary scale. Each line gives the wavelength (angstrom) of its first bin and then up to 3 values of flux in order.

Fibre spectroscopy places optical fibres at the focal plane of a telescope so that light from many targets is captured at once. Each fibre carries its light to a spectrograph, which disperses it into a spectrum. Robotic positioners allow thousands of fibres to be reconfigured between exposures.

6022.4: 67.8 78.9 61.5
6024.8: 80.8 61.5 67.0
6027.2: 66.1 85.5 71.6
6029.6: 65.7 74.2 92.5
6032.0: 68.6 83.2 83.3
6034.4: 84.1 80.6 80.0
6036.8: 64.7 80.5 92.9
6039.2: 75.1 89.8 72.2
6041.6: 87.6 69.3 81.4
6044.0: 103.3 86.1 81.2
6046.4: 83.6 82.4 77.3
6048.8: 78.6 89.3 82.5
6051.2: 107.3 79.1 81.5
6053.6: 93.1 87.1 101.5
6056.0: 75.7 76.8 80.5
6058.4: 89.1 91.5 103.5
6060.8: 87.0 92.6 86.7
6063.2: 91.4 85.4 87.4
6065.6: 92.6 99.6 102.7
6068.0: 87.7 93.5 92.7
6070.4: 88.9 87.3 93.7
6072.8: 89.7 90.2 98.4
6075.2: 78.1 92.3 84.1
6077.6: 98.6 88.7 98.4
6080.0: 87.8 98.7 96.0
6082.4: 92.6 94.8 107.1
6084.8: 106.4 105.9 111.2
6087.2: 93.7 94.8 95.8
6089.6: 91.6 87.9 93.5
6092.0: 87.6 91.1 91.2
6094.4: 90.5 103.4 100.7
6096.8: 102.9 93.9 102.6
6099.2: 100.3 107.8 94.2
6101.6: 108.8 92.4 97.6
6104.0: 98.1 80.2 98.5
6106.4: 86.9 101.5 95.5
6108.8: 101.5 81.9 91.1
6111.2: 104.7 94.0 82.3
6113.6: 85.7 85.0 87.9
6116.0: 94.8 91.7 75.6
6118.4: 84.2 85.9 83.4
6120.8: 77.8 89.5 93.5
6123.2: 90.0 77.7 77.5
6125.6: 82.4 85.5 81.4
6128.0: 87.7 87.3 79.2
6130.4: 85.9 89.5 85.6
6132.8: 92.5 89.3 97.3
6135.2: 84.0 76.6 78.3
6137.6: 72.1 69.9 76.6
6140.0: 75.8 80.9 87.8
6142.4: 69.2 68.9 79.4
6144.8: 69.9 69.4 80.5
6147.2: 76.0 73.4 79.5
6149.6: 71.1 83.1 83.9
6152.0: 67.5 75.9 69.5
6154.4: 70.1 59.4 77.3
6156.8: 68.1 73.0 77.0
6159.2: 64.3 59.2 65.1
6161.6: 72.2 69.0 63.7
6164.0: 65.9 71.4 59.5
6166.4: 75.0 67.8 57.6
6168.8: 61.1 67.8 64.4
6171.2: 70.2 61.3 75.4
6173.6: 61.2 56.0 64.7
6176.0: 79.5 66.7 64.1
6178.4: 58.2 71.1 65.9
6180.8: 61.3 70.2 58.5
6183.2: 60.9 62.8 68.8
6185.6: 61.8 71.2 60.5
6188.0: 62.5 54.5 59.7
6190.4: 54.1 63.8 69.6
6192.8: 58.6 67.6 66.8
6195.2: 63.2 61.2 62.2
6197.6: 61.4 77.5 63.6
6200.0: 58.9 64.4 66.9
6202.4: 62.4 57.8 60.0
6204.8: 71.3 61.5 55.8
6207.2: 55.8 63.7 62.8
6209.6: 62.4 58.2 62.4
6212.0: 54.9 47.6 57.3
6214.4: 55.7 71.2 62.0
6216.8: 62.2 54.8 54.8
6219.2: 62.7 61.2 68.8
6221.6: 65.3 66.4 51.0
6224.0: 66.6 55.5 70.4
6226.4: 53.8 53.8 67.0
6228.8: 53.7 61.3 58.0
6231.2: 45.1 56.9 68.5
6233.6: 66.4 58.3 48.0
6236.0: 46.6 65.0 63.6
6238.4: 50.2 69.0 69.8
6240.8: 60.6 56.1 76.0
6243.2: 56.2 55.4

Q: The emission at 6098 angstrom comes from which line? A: C III] 1909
